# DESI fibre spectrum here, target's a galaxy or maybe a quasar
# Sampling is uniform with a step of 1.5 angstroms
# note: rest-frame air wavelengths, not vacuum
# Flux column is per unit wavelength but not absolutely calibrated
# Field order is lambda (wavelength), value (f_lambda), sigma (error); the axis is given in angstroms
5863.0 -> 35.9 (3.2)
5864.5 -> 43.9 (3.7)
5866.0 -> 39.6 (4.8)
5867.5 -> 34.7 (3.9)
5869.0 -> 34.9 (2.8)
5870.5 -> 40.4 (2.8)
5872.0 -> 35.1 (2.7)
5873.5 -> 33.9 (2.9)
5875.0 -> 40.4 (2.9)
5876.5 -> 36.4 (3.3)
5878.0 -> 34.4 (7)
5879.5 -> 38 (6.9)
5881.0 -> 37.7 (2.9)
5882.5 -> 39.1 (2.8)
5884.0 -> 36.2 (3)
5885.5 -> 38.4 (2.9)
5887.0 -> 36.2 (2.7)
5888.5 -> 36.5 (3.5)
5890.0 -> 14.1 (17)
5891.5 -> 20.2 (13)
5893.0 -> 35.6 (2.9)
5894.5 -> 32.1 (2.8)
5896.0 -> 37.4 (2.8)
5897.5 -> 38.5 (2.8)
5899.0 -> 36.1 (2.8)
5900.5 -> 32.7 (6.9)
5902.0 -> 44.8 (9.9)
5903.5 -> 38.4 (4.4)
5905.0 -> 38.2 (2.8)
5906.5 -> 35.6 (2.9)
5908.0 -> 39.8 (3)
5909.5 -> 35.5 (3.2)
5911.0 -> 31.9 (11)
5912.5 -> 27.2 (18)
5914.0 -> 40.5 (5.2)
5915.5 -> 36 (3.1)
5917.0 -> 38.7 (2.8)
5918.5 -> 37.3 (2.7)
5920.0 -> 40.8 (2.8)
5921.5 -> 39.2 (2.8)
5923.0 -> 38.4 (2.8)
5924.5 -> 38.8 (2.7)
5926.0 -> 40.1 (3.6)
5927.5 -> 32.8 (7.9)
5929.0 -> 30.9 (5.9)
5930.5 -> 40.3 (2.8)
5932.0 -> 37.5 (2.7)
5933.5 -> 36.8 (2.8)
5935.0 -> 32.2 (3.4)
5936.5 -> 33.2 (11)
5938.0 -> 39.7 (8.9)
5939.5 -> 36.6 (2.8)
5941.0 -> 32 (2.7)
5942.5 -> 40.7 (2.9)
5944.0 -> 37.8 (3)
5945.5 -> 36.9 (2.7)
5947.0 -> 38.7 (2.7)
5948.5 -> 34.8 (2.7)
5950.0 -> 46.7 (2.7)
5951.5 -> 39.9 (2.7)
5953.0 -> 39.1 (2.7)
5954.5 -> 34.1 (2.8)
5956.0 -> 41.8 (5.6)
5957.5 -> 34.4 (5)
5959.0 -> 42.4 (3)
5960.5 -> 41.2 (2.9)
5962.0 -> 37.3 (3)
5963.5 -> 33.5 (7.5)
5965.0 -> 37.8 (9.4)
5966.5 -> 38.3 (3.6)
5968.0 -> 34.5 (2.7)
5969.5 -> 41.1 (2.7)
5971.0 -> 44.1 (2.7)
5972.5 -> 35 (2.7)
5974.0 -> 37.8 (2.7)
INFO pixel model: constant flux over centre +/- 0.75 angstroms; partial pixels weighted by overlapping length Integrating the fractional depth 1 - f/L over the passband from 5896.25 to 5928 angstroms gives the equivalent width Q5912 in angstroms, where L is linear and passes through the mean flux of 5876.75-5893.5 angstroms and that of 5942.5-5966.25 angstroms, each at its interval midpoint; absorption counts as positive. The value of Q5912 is -1.7 angstroms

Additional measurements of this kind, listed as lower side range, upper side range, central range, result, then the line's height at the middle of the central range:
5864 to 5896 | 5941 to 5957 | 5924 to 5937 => 0.6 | 37.7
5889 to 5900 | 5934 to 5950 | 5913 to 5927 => -1.9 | 34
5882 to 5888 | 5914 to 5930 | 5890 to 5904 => 1.3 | 37.4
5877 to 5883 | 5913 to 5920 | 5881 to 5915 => 2.5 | 37.6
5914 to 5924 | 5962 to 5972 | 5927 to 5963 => 0.8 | 38.3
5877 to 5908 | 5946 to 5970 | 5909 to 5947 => 0.4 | 36.9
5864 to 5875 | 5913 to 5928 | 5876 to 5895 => 2.2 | 37.7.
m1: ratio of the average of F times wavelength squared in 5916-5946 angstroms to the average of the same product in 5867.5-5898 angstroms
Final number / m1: 1.1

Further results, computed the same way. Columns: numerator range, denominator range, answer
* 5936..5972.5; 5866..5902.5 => 1.11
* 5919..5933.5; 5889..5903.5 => 1.16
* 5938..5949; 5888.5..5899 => 1.23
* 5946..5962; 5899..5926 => 1.06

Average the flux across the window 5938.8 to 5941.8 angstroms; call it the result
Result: 34.4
